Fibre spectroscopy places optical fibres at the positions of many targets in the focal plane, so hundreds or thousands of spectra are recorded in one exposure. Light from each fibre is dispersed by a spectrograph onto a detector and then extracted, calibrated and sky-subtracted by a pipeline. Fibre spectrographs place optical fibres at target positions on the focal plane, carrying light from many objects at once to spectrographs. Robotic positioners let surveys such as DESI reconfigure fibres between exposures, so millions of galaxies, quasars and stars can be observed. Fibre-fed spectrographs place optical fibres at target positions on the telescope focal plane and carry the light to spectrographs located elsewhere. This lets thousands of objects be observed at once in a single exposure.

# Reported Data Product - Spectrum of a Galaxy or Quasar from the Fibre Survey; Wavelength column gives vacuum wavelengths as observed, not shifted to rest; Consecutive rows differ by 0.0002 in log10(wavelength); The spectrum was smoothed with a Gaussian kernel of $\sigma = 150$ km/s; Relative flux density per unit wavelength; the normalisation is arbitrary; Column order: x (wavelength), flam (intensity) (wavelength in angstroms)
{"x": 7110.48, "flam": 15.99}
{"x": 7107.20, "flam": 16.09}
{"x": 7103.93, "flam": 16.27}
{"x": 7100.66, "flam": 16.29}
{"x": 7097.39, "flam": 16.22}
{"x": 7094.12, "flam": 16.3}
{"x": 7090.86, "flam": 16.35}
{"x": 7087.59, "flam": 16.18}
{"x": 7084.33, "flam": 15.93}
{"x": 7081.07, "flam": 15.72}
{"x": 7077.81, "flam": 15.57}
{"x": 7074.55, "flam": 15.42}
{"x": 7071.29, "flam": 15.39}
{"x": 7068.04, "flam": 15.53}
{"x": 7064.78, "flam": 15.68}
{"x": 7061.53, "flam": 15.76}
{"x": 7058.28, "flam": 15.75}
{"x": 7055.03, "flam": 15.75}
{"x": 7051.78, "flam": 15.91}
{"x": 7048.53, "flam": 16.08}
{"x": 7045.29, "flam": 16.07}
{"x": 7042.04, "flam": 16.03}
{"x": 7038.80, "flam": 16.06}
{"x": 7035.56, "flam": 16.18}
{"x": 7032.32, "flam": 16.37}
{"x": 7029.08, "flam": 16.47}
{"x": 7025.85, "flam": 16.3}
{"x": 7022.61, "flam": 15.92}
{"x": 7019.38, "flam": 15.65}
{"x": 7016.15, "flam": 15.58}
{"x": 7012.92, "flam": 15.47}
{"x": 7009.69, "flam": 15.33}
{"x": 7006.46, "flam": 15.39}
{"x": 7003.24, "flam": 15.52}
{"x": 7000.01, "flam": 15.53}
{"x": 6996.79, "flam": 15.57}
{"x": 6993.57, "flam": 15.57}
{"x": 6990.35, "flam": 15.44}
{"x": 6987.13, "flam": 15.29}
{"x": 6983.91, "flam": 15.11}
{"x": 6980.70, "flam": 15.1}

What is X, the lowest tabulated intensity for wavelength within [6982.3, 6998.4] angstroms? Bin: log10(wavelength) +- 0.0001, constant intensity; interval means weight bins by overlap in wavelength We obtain 15.11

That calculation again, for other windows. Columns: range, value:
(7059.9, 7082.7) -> 15.39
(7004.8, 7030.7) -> 15.33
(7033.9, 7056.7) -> 15.75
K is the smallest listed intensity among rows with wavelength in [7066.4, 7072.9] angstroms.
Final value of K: 15.39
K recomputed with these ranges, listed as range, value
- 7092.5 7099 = 16.22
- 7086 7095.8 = 16.18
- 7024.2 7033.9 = 16.3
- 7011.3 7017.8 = 15.47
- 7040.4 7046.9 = 16.03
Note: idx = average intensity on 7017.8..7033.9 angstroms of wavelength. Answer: 16.1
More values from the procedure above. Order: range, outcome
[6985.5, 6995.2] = 15.4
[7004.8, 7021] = 15.5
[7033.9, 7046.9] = 16.1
